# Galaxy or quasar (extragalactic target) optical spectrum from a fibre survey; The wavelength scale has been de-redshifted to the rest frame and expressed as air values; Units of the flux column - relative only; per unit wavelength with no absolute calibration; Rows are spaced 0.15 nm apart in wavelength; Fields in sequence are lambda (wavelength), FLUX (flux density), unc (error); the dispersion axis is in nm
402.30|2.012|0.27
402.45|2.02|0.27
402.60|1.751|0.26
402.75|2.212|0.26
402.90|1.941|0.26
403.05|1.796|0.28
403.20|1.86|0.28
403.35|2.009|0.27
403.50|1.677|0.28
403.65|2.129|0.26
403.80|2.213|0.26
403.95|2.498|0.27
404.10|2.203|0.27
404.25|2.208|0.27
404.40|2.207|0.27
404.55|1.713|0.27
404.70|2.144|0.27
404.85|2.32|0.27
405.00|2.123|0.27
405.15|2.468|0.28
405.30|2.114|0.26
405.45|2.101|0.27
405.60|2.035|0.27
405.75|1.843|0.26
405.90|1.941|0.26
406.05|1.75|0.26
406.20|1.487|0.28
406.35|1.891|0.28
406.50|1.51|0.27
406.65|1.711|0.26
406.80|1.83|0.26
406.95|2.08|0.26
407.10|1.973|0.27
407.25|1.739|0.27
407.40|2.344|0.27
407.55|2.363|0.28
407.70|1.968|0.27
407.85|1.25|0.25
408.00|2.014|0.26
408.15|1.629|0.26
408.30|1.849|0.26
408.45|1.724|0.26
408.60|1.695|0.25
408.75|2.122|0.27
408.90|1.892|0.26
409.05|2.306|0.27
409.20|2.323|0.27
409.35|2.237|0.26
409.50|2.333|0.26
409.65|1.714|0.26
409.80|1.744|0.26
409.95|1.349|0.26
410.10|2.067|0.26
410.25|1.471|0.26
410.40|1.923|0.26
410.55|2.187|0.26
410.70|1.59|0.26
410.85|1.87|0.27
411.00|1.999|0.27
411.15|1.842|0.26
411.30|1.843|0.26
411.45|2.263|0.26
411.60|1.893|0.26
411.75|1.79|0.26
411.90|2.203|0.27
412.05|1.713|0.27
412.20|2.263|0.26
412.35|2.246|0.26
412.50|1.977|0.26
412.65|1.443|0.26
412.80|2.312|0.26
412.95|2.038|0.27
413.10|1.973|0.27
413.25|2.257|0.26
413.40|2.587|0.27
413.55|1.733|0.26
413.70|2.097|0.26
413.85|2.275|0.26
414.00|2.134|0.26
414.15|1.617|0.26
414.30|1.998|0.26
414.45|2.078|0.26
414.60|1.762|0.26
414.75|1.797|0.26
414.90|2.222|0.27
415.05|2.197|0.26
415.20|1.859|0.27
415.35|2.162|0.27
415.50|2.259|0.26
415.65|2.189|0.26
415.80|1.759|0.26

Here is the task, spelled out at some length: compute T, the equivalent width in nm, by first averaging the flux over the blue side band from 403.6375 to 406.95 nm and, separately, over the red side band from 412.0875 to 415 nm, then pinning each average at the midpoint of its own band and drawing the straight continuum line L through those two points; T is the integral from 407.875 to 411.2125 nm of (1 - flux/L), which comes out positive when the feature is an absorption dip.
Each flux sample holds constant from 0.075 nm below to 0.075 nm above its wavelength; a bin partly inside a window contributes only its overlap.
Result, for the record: 0.22 nm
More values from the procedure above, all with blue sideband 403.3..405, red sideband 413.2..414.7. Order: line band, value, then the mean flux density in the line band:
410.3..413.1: 0.14 nm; 1.96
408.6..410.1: 0.07 nm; 1.99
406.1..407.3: 0.19 nm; 1.78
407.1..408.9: 0.18 nm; 1.89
